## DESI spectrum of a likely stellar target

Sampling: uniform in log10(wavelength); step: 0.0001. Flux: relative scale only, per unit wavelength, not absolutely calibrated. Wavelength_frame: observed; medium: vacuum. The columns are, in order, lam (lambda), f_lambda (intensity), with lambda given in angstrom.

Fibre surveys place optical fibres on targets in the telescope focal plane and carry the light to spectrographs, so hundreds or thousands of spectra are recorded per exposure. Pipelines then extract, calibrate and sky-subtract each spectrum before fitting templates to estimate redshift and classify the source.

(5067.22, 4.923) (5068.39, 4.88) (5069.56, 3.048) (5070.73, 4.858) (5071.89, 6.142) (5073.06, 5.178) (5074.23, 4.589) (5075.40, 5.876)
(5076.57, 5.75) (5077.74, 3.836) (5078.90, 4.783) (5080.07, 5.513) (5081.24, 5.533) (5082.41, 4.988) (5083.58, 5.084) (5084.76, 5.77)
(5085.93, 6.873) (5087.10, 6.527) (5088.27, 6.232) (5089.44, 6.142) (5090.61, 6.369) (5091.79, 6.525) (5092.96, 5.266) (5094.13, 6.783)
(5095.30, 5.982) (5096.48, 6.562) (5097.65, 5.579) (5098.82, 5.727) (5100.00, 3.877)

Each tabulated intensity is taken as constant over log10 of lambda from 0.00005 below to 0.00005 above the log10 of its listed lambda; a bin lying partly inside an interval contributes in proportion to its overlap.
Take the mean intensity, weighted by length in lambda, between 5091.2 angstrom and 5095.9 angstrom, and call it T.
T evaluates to 6.14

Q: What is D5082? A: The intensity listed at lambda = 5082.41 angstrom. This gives 4.988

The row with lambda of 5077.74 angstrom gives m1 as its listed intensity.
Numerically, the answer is 3.836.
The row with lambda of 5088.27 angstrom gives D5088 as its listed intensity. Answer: 6.232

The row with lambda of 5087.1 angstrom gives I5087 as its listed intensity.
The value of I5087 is 6.527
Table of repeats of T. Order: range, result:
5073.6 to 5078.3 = 5.01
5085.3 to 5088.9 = 6.54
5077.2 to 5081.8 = 4.93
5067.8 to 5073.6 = 4.82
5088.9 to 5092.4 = 6.33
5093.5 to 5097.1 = 6.42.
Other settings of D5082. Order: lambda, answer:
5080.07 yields 5.513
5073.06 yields 5.178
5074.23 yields 4.589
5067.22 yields 4.923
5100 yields 3.877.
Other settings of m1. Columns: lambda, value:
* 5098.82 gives 5.727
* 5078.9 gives 4.783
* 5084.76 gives 5.77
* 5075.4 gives 5.876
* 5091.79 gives 6.525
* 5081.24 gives 5.533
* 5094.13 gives 6.783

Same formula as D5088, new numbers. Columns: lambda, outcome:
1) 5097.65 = 5.579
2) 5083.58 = 5.084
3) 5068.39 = 4.88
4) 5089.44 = 6.142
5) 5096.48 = 6.562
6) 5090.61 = 6.369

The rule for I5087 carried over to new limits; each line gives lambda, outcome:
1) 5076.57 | 5.75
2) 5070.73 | 4.858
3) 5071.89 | 6.142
